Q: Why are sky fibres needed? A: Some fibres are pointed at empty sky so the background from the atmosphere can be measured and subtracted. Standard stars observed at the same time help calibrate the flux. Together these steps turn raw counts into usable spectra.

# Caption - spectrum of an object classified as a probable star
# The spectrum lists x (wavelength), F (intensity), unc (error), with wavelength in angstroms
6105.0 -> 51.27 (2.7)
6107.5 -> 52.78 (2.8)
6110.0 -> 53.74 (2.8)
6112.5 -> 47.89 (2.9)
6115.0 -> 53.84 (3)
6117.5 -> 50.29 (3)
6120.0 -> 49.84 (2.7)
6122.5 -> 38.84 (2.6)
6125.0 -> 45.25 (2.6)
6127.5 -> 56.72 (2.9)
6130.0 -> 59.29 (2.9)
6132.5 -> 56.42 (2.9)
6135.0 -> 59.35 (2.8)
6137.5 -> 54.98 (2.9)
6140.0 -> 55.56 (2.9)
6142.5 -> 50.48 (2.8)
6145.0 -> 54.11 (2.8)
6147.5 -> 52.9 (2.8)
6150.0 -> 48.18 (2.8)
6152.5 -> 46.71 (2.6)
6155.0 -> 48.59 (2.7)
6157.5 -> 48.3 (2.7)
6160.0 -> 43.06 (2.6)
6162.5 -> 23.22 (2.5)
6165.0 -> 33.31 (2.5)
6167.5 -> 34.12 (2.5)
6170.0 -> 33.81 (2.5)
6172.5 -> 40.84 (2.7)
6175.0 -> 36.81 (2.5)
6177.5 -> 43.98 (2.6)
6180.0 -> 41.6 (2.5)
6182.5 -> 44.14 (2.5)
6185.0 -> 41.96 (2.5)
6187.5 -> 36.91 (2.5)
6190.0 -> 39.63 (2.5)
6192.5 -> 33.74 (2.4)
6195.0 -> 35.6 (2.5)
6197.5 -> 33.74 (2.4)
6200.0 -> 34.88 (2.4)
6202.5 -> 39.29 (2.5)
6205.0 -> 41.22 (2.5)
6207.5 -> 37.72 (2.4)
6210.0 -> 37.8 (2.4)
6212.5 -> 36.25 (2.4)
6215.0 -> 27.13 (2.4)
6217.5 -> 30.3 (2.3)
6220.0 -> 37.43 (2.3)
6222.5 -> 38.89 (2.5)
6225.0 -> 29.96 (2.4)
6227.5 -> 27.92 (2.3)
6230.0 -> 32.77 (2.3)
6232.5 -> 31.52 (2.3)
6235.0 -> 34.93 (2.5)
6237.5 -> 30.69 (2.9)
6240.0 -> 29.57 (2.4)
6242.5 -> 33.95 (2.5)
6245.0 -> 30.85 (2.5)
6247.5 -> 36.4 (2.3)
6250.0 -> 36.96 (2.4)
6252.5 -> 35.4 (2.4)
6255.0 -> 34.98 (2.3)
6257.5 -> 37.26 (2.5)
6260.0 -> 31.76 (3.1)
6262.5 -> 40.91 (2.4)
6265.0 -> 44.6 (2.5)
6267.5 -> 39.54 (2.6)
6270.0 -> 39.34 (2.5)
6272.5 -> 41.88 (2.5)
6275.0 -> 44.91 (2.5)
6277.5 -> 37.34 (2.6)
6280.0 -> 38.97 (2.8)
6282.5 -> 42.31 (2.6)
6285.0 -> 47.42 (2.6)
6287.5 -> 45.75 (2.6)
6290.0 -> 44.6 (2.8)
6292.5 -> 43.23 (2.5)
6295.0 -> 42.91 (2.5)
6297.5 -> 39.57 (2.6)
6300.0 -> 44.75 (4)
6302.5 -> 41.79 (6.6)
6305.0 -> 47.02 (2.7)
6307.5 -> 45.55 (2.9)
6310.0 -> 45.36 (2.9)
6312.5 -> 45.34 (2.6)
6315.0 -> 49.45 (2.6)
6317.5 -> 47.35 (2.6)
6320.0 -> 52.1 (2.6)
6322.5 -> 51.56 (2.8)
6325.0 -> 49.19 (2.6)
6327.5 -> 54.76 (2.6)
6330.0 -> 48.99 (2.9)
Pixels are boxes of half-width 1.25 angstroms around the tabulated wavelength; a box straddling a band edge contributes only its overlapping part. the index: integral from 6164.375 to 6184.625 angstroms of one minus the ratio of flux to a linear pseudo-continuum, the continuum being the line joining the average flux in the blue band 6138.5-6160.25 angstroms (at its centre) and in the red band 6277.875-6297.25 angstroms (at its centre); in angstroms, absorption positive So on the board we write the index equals 4.1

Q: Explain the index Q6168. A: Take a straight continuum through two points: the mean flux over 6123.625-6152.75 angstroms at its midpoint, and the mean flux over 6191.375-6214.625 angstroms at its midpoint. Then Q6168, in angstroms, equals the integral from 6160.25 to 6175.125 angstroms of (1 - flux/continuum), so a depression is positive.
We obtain 3.7 angstroms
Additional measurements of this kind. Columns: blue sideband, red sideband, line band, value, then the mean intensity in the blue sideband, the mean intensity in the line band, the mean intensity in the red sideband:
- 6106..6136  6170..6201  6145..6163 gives -0.3 angstroms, 52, 46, 38.5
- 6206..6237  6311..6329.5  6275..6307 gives 1.4 angstroms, 33.5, 43.1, 49.9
